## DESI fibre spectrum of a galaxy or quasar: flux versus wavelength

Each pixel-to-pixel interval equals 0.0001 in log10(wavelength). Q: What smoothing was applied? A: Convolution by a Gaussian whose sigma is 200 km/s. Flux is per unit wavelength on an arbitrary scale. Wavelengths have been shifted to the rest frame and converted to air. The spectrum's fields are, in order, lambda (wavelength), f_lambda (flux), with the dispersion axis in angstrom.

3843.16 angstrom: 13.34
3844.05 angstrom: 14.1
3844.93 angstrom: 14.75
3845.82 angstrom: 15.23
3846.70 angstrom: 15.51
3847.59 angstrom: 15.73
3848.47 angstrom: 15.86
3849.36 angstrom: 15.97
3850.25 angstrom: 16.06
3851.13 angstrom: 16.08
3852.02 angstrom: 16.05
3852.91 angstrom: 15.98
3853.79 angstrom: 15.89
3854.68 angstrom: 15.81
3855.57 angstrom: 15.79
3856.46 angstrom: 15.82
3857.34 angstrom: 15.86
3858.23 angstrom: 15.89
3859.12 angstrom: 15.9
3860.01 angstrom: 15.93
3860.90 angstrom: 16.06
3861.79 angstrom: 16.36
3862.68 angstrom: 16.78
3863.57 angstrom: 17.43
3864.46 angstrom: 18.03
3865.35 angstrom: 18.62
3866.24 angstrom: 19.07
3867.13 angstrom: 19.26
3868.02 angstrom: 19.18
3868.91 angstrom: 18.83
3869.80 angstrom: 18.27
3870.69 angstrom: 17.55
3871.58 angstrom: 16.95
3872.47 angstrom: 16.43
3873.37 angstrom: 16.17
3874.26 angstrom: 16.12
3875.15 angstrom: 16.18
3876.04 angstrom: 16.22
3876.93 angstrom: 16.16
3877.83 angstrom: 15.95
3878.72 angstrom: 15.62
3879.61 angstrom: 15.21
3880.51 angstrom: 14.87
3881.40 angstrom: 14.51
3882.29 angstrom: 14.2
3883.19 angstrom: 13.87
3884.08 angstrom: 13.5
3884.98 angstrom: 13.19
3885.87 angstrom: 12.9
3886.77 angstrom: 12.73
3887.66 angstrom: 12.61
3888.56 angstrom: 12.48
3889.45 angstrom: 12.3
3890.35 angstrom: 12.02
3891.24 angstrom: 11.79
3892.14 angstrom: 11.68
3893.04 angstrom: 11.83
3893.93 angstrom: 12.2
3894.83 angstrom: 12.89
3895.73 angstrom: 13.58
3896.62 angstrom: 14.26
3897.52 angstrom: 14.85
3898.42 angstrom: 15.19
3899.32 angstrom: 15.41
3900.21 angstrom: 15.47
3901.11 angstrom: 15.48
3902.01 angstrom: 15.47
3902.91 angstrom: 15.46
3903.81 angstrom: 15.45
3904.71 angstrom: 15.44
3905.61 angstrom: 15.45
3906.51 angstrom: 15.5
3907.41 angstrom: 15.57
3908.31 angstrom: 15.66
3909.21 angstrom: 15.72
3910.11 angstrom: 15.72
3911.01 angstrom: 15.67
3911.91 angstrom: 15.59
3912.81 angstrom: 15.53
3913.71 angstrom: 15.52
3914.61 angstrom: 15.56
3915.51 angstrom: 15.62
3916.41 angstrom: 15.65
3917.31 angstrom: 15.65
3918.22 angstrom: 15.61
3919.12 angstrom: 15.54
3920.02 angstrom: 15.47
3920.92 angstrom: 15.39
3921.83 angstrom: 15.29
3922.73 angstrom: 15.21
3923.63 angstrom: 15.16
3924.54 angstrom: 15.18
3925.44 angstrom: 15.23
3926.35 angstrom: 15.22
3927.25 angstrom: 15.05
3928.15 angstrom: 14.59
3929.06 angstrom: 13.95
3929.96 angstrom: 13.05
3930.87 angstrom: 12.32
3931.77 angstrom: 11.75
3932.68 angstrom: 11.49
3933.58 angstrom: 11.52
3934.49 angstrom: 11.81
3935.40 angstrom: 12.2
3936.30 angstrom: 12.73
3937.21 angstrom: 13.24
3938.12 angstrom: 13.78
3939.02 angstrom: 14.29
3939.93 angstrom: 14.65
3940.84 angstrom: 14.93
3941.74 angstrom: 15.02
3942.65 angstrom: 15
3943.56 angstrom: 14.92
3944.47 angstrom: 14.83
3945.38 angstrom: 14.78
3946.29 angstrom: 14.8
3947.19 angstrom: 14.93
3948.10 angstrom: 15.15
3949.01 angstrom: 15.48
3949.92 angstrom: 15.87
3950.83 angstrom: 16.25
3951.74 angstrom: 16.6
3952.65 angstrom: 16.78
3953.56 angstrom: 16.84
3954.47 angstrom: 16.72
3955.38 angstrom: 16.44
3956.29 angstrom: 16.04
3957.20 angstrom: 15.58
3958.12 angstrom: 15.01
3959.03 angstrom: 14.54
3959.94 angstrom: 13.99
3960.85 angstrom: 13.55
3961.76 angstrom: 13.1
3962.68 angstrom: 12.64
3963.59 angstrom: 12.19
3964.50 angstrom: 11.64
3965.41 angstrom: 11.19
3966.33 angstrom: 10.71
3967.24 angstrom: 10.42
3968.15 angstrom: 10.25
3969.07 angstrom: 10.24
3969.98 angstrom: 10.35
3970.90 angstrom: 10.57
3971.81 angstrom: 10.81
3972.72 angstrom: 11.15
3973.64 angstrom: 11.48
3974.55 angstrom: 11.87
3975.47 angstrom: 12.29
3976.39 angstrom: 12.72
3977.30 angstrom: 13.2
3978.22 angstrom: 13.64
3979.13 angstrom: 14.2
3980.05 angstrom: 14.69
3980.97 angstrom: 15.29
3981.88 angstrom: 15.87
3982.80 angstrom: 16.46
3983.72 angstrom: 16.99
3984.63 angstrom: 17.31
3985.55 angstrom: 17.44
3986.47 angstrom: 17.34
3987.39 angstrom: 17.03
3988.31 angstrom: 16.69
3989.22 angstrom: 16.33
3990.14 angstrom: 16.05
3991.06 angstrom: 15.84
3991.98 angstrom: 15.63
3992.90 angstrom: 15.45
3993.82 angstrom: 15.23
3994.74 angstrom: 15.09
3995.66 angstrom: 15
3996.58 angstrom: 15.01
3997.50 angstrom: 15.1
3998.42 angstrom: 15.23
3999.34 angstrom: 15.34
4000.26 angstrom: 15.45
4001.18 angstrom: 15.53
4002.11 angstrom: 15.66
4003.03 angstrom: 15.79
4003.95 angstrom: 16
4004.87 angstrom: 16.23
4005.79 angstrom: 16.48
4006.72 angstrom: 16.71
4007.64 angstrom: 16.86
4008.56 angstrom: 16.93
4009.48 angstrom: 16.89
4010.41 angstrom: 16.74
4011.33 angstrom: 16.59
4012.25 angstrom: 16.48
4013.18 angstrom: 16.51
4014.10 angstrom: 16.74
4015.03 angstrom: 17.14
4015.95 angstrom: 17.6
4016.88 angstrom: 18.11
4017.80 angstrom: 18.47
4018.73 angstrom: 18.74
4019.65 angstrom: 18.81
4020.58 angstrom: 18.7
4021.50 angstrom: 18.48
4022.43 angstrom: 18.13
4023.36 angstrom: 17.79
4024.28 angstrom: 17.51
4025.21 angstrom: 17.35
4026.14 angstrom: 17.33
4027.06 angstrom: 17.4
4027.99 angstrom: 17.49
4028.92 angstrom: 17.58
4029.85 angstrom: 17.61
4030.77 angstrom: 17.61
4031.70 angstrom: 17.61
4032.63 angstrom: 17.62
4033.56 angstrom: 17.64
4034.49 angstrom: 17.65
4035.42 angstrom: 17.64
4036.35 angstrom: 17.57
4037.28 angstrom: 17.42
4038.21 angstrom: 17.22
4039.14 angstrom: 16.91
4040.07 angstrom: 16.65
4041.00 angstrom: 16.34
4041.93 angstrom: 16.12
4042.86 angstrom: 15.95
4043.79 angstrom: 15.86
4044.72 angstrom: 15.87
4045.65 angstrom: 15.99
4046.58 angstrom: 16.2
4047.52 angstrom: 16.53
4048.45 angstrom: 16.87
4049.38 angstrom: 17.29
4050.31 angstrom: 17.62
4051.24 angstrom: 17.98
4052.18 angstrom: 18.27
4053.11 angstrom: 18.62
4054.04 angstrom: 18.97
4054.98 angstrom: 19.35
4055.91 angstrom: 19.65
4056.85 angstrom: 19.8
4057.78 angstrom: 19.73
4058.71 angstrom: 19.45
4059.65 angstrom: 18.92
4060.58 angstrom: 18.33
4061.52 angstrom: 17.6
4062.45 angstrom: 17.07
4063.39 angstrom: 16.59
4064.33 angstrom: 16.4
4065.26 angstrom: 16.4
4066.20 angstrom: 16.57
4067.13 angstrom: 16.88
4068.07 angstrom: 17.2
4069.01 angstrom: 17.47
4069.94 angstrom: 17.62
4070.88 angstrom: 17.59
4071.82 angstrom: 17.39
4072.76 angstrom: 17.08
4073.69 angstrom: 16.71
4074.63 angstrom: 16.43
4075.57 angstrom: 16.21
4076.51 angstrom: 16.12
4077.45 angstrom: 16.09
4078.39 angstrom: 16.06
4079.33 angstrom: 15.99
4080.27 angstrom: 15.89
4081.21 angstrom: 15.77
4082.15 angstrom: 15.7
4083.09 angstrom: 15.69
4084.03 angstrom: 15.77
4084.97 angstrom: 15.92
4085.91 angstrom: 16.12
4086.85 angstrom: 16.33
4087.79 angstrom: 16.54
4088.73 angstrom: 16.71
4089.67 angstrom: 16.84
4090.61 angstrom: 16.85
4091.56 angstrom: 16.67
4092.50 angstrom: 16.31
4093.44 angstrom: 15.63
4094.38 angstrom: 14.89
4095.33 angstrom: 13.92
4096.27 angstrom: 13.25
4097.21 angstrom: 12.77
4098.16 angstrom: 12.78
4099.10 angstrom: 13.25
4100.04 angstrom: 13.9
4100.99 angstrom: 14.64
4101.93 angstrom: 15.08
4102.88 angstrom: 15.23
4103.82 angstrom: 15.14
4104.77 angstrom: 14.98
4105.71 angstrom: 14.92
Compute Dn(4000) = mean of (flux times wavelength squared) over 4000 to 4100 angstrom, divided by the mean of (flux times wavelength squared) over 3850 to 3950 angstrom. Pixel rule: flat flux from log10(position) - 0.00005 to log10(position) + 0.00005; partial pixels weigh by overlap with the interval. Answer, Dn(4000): 1.21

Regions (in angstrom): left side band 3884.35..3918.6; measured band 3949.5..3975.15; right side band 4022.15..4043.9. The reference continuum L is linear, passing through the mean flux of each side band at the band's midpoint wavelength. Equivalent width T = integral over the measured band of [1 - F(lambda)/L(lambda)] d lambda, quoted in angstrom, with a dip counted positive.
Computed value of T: 3.9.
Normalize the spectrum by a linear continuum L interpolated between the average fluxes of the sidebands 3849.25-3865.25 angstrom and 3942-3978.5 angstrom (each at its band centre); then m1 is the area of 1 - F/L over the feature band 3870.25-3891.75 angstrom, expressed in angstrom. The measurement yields 1.53 angstrom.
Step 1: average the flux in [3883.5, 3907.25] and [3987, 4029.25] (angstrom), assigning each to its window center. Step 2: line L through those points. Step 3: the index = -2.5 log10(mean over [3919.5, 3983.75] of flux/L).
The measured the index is 0.101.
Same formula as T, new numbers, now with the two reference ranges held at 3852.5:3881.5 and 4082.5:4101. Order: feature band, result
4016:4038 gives -3.04 angstrom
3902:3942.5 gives 4.12 angstrom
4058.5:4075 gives -2.01 angstrom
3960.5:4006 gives 4.95 angstrom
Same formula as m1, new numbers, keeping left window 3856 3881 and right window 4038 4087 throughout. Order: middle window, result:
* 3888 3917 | 3.9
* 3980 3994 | 0.5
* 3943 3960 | 1.3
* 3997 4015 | 0.8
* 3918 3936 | 3.1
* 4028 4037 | -0.3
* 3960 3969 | 2.7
